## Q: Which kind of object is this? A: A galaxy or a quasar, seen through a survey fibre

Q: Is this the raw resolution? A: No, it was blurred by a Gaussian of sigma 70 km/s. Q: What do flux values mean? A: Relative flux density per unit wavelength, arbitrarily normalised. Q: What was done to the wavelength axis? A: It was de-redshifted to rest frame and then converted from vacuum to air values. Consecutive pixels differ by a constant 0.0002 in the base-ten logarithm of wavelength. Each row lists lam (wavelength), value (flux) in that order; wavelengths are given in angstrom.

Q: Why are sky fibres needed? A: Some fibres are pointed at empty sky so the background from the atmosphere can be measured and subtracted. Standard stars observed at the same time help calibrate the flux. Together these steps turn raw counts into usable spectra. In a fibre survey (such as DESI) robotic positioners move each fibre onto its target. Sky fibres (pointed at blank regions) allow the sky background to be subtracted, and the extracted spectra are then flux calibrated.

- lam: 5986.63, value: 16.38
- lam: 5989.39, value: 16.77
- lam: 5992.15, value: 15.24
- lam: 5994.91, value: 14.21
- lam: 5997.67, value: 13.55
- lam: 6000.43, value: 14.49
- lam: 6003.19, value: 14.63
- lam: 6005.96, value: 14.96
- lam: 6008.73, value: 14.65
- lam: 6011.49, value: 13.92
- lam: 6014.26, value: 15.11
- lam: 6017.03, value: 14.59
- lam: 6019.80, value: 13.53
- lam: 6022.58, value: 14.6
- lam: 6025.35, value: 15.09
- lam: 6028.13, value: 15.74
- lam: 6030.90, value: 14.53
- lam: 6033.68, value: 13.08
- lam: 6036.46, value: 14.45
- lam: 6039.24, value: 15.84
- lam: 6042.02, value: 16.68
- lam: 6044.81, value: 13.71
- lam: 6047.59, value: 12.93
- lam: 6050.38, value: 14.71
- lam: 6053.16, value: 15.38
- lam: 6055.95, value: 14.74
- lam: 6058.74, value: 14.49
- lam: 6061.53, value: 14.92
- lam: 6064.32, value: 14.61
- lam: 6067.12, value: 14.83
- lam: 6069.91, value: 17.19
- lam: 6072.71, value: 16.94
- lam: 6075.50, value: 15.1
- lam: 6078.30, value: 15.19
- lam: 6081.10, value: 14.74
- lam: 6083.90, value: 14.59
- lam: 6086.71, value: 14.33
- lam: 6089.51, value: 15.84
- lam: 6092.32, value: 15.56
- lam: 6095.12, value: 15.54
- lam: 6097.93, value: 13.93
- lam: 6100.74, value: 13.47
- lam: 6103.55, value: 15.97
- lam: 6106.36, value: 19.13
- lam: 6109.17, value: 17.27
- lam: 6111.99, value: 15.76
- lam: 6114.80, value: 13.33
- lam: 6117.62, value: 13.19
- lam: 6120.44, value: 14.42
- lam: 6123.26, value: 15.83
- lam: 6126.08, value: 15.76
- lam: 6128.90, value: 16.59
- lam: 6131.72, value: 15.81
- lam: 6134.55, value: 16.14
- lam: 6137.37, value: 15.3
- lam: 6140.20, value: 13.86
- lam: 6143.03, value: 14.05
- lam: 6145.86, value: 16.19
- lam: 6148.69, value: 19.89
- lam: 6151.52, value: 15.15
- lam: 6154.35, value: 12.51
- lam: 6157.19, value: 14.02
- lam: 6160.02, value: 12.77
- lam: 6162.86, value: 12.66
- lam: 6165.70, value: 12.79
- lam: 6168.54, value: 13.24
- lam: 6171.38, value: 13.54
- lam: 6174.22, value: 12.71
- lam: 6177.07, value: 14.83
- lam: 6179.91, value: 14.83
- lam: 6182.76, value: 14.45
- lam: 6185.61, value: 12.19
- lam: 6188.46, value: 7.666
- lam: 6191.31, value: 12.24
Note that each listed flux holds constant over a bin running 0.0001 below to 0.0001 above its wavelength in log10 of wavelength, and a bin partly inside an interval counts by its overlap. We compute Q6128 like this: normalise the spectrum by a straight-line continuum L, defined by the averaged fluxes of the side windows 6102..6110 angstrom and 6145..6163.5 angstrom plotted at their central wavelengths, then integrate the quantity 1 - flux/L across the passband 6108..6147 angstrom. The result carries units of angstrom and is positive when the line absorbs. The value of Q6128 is 2.4 angstrom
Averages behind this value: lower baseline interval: 17.4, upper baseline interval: 14.8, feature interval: 15.2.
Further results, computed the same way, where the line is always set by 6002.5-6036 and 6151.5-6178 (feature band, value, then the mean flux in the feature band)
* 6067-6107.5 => -4.4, 15.5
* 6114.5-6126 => -0.7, 14.5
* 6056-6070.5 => -0.9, 15.1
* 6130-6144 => -1.6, 15.1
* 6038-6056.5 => -0.7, 14.9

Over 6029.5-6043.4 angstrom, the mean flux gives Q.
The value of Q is 14.9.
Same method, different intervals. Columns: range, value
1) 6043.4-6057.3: 14.3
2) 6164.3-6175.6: 13.1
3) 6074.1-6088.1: 14.8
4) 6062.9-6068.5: 14.7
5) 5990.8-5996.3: 14.7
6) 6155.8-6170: 13.1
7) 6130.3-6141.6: 15.3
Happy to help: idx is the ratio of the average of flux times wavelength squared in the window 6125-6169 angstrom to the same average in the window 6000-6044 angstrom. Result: 1.0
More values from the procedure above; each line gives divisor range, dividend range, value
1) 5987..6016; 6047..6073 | 1.04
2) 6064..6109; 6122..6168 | 0.98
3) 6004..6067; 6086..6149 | 1.08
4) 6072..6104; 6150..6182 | 0.93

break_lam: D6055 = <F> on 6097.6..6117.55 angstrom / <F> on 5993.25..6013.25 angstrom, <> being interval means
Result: 1.1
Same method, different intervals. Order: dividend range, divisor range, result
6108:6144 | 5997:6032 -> 1.04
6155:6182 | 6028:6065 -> 0.92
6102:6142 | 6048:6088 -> 1.03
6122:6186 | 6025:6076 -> 0.97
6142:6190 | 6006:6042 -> 0.93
